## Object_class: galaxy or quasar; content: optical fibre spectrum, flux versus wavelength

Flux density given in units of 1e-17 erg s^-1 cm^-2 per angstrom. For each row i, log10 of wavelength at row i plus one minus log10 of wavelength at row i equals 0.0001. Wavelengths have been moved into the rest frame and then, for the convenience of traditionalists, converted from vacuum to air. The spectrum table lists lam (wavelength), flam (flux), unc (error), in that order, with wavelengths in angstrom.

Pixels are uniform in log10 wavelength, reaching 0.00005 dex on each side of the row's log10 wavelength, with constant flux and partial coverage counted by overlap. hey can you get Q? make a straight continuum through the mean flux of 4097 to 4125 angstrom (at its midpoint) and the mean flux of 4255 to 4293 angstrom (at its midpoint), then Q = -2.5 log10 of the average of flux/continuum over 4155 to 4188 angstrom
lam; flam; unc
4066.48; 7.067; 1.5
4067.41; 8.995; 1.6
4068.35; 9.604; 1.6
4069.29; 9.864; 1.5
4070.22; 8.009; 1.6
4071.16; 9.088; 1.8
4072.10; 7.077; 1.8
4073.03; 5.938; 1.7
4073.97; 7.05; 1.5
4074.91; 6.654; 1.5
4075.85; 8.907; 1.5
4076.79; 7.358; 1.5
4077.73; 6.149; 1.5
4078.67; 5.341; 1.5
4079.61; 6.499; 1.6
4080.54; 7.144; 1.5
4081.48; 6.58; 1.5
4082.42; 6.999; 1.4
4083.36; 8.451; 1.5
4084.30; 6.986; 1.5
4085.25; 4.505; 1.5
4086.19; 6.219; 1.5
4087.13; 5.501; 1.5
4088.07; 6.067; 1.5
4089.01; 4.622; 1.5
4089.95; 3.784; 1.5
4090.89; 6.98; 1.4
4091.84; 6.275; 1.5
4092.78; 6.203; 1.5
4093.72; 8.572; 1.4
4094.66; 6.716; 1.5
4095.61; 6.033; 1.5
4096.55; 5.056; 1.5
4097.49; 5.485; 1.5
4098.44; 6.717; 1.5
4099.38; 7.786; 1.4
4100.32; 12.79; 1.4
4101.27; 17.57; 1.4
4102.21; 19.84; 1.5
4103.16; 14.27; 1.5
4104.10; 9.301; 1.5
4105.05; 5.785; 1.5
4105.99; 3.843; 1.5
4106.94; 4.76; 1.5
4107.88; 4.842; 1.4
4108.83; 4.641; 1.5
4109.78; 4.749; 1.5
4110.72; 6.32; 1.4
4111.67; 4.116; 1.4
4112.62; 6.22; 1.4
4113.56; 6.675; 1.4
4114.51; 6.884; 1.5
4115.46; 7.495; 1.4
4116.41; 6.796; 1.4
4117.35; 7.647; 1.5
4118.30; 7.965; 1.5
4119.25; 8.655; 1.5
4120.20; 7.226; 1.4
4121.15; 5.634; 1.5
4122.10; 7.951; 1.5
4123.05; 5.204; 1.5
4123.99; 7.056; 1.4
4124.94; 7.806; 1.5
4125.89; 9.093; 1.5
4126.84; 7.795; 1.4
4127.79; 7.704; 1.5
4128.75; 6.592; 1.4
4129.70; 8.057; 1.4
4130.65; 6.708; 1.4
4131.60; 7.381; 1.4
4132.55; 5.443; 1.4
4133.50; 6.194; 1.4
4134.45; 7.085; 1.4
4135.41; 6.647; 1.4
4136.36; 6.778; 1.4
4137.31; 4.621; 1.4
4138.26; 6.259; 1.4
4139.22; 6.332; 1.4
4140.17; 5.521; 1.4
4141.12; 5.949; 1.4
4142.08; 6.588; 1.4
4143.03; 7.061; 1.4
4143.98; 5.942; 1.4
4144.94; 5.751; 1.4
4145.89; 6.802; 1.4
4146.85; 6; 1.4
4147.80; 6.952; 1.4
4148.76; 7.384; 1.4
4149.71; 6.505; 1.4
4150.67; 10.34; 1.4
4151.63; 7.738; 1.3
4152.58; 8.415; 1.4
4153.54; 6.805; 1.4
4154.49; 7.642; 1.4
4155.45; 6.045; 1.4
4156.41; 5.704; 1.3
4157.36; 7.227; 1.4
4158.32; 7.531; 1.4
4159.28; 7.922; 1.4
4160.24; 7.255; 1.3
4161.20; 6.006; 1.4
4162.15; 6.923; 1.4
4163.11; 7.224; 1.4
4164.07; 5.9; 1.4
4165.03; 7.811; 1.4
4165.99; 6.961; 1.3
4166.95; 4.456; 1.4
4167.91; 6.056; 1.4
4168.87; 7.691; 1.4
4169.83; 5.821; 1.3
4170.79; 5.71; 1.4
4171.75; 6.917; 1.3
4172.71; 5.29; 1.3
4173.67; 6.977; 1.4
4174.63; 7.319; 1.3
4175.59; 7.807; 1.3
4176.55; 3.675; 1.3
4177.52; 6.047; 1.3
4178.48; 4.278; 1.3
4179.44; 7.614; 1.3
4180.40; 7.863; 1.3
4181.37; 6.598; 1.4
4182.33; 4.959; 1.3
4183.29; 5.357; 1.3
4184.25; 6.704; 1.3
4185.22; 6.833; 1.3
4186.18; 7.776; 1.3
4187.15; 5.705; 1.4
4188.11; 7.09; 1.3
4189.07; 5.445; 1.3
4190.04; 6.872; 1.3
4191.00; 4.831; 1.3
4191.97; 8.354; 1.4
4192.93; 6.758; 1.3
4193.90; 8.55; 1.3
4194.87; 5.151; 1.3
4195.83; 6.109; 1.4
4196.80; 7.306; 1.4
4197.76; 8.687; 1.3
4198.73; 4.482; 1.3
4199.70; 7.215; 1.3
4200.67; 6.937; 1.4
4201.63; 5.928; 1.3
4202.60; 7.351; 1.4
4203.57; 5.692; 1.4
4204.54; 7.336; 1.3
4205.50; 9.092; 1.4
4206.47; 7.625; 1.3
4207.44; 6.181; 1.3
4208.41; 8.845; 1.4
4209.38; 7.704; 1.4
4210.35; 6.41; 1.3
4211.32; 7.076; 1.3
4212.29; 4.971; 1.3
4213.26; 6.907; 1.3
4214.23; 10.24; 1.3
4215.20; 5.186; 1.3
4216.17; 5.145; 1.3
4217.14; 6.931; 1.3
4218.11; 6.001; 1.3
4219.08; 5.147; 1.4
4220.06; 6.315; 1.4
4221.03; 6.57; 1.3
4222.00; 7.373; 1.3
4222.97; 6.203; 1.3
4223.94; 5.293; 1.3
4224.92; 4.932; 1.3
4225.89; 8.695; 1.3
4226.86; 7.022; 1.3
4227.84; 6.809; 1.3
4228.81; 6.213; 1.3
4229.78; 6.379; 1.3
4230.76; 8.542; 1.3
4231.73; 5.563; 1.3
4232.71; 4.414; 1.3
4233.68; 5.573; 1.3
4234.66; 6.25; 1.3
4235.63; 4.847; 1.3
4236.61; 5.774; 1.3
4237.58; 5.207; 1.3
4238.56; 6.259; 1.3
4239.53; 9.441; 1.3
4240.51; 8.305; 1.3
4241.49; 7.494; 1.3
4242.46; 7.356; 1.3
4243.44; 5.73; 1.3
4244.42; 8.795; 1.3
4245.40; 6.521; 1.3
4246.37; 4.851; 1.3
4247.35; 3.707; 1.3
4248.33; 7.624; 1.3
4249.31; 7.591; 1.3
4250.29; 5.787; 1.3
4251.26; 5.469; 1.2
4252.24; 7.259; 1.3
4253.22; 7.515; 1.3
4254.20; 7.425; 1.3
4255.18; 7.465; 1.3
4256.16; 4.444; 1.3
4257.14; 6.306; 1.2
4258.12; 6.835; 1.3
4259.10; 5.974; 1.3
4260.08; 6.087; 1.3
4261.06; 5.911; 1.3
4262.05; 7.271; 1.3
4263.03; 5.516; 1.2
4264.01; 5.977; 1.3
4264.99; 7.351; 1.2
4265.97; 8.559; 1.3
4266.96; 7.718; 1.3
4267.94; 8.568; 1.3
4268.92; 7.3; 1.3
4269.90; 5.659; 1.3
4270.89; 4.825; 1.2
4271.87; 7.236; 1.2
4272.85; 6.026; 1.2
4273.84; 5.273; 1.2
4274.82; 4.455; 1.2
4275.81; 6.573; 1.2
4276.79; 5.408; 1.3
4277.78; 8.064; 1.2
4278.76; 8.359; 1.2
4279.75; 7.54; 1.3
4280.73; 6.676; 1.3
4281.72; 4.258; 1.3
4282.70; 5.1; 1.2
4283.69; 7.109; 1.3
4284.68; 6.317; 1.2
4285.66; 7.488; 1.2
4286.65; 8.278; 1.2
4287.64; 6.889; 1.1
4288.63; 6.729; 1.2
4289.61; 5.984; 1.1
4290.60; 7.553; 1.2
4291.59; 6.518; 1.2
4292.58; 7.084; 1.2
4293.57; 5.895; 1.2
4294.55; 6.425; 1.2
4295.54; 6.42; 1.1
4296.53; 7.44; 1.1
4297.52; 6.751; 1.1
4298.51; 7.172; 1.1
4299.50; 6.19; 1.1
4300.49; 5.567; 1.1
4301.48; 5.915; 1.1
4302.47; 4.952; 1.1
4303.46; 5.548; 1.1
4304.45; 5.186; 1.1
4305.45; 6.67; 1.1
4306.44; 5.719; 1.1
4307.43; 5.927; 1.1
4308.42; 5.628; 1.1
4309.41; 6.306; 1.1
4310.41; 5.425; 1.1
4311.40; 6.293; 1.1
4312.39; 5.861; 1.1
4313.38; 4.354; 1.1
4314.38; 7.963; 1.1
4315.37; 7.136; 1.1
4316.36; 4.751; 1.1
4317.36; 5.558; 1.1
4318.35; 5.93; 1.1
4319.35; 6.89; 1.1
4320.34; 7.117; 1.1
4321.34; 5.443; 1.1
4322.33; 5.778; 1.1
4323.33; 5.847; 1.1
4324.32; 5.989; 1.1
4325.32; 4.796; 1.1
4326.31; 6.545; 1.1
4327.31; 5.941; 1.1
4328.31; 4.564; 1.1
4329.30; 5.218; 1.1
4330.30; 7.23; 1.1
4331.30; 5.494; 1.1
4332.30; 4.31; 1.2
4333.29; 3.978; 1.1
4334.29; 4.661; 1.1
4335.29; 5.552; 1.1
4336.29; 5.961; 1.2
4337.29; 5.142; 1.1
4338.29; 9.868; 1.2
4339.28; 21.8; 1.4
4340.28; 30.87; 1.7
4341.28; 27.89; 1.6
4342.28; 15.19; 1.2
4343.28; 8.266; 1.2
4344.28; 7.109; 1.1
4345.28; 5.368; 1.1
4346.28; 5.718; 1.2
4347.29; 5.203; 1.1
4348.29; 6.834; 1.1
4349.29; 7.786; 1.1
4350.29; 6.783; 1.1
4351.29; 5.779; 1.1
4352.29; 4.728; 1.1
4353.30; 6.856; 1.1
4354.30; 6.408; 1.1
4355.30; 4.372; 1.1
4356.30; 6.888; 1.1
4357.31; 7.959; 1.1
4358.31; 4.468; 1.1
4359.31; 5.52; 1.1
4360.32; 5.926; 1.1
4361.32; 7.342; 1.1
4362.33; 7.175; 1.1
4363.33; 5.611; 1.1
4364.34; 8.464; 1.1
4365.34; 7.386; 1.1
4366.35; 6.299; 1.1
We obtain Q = 0.13 mag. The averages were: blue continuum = 7.73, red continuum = 6.57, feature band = 6.48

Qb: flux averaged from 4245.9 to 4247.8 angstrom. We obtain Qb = 4.28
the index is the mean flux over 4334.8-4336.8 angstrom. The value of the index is 5.75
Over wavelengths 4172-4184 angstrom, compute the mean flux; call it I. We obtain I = 6.18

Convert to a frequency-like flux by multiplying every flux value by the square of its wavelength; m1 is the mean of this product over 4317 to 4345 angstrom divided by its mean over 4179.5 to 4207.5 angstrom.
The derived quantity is 1.35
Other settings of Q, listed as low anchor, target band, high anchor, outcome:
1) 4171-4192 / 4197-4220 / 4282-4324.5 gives -0.09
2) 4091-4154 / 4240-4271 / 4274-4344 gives 0.08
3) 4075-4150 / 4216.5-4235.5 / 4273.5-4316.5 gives 0.05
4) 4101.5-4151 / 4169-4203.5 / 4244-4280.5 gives 0.06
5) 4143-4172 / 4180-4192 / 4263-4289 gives 0.06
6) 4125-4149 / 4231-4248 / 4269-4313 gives 0.02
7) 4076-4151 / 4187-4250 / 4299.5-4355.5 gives 0.08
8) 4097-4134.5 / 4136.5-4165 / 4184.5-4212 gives 0.08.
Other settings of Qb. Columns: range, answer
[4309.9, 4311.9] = 5.85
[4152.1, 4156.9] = 6.94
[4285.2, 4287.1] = 7.87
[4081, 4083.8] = 7.33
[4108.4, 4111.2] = 5.24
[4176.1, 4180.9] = 5.9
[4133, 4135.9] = 6.63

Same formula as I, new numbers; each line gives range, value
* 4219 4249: 6.45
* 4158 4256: 6.6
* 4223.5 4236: 6.21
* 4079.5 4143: 7.05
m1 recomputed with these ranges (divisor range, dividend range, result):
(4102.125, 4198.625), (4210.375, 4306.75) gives 1.01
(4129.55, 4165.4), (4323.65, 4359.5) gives 1.29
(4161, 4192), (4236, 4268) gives 1.09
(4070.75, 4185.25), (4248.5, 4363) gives 1.09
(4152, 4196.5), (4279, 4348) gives 1.17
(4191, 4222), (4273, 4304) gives 0.98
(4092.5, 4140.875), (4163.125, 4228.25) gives 0.94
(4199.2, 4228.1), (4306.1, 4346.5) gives 1.20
